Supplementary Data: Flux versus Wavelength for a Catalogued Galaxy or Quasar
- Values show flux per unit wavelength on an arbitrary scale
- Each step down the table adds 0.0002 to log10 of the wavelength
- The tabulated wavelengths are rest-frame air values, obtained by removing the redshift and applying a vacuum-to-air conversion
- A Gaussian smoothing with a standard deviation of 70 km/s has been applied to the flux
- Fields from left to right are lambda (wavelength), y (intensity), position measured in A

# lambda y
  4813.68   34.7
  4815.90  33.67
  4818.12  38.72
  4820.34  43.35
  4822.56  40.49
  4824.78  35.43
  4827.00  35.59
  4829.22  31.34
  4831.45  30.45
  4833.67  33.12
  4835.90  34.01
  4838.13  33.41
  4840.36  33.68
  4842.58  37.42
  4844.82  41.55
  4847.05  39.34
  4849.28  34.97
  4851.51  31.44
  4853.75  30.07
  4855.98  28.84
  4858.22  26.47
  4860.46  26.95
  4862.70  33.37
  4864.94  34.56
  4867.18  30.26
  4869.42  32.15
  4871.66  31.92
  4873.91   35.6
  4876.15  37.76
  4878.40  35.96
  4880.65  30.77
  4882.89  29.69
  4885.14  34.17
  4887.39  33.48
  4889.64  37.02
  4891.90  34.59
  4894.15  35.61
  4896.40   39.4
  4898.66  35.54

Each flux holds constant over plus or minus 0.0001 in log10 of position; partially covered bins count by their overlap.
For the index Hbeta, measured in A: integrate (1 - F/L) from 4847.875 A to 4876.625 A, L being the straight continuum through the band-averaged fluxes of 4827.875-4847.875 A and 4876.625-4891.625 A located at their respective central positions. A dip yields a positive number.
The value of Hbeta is 2.1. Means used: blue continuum 34.9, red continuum 33.7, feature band 31.8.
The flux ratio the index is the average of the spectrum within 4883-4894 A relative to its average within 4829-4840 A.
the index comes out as 1.1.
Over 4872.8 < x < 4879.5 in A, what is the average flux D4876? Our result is 36.4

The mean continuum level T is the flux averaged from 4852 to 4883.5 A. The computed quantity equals 31.8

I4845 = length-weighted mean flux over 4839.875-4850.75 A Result 37.4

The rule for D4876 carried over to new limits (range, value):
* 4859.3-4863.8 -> 30.1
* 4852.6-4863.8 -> 29.1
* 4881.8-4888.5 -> 32.5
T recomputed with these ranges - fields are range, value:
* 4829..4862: 32.9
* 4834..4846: 35.8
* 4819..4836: 35.6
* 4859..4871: 31.3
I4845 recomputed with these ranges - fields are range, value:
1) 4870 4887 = 33.6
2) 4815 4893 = 34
